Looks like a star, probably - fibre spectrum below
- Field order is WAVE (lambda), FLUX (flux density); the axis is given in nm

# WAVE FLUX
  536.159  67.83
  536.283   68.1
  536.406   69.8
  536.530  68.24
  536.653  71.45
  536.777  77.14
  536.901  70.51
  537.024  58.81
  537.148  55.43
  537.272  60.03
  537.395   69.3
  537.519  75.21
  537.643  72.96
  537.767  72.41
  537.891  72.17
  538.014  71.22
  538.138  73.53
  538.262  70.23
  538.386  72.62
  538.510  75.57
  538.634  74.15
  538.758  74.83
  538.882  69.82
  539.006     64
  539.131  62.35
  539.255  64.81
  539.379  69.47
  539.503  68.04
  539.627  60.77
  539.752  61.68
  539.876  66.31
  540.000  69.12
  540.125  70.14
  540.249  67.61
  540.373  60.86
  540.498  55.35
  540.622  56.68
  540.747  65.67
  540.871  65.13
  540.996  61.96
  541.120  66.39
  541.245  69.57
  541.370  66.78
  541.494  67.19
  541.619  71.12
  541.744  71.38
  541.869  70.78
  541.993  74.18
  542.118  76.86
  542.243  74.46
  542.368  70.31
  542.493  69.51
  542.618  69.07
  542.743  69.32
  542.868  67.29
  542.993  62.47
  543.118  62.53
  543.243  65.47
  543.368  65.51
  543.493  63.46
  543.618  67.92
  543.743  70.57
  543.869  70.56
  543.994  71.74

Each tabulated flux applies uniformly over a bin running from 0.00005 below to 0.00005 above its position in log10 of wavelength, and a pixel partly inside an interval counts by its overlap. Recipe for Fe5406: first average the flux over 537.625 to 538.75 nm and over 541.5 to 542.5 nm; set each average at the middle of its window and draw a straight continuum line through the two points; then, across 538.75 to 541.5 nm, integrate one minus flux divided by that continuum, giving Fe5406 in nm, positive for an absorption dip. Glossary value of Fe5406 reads 0.28 nm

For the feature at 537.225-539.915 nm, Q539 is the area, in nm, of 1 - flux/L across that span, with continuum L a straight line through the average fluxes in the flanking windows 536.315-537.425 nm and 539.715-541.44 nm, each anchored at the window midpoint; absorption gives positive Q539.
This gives -0.14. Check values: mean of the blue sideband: 66.7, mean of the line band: 69.2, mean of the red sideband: 64.6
